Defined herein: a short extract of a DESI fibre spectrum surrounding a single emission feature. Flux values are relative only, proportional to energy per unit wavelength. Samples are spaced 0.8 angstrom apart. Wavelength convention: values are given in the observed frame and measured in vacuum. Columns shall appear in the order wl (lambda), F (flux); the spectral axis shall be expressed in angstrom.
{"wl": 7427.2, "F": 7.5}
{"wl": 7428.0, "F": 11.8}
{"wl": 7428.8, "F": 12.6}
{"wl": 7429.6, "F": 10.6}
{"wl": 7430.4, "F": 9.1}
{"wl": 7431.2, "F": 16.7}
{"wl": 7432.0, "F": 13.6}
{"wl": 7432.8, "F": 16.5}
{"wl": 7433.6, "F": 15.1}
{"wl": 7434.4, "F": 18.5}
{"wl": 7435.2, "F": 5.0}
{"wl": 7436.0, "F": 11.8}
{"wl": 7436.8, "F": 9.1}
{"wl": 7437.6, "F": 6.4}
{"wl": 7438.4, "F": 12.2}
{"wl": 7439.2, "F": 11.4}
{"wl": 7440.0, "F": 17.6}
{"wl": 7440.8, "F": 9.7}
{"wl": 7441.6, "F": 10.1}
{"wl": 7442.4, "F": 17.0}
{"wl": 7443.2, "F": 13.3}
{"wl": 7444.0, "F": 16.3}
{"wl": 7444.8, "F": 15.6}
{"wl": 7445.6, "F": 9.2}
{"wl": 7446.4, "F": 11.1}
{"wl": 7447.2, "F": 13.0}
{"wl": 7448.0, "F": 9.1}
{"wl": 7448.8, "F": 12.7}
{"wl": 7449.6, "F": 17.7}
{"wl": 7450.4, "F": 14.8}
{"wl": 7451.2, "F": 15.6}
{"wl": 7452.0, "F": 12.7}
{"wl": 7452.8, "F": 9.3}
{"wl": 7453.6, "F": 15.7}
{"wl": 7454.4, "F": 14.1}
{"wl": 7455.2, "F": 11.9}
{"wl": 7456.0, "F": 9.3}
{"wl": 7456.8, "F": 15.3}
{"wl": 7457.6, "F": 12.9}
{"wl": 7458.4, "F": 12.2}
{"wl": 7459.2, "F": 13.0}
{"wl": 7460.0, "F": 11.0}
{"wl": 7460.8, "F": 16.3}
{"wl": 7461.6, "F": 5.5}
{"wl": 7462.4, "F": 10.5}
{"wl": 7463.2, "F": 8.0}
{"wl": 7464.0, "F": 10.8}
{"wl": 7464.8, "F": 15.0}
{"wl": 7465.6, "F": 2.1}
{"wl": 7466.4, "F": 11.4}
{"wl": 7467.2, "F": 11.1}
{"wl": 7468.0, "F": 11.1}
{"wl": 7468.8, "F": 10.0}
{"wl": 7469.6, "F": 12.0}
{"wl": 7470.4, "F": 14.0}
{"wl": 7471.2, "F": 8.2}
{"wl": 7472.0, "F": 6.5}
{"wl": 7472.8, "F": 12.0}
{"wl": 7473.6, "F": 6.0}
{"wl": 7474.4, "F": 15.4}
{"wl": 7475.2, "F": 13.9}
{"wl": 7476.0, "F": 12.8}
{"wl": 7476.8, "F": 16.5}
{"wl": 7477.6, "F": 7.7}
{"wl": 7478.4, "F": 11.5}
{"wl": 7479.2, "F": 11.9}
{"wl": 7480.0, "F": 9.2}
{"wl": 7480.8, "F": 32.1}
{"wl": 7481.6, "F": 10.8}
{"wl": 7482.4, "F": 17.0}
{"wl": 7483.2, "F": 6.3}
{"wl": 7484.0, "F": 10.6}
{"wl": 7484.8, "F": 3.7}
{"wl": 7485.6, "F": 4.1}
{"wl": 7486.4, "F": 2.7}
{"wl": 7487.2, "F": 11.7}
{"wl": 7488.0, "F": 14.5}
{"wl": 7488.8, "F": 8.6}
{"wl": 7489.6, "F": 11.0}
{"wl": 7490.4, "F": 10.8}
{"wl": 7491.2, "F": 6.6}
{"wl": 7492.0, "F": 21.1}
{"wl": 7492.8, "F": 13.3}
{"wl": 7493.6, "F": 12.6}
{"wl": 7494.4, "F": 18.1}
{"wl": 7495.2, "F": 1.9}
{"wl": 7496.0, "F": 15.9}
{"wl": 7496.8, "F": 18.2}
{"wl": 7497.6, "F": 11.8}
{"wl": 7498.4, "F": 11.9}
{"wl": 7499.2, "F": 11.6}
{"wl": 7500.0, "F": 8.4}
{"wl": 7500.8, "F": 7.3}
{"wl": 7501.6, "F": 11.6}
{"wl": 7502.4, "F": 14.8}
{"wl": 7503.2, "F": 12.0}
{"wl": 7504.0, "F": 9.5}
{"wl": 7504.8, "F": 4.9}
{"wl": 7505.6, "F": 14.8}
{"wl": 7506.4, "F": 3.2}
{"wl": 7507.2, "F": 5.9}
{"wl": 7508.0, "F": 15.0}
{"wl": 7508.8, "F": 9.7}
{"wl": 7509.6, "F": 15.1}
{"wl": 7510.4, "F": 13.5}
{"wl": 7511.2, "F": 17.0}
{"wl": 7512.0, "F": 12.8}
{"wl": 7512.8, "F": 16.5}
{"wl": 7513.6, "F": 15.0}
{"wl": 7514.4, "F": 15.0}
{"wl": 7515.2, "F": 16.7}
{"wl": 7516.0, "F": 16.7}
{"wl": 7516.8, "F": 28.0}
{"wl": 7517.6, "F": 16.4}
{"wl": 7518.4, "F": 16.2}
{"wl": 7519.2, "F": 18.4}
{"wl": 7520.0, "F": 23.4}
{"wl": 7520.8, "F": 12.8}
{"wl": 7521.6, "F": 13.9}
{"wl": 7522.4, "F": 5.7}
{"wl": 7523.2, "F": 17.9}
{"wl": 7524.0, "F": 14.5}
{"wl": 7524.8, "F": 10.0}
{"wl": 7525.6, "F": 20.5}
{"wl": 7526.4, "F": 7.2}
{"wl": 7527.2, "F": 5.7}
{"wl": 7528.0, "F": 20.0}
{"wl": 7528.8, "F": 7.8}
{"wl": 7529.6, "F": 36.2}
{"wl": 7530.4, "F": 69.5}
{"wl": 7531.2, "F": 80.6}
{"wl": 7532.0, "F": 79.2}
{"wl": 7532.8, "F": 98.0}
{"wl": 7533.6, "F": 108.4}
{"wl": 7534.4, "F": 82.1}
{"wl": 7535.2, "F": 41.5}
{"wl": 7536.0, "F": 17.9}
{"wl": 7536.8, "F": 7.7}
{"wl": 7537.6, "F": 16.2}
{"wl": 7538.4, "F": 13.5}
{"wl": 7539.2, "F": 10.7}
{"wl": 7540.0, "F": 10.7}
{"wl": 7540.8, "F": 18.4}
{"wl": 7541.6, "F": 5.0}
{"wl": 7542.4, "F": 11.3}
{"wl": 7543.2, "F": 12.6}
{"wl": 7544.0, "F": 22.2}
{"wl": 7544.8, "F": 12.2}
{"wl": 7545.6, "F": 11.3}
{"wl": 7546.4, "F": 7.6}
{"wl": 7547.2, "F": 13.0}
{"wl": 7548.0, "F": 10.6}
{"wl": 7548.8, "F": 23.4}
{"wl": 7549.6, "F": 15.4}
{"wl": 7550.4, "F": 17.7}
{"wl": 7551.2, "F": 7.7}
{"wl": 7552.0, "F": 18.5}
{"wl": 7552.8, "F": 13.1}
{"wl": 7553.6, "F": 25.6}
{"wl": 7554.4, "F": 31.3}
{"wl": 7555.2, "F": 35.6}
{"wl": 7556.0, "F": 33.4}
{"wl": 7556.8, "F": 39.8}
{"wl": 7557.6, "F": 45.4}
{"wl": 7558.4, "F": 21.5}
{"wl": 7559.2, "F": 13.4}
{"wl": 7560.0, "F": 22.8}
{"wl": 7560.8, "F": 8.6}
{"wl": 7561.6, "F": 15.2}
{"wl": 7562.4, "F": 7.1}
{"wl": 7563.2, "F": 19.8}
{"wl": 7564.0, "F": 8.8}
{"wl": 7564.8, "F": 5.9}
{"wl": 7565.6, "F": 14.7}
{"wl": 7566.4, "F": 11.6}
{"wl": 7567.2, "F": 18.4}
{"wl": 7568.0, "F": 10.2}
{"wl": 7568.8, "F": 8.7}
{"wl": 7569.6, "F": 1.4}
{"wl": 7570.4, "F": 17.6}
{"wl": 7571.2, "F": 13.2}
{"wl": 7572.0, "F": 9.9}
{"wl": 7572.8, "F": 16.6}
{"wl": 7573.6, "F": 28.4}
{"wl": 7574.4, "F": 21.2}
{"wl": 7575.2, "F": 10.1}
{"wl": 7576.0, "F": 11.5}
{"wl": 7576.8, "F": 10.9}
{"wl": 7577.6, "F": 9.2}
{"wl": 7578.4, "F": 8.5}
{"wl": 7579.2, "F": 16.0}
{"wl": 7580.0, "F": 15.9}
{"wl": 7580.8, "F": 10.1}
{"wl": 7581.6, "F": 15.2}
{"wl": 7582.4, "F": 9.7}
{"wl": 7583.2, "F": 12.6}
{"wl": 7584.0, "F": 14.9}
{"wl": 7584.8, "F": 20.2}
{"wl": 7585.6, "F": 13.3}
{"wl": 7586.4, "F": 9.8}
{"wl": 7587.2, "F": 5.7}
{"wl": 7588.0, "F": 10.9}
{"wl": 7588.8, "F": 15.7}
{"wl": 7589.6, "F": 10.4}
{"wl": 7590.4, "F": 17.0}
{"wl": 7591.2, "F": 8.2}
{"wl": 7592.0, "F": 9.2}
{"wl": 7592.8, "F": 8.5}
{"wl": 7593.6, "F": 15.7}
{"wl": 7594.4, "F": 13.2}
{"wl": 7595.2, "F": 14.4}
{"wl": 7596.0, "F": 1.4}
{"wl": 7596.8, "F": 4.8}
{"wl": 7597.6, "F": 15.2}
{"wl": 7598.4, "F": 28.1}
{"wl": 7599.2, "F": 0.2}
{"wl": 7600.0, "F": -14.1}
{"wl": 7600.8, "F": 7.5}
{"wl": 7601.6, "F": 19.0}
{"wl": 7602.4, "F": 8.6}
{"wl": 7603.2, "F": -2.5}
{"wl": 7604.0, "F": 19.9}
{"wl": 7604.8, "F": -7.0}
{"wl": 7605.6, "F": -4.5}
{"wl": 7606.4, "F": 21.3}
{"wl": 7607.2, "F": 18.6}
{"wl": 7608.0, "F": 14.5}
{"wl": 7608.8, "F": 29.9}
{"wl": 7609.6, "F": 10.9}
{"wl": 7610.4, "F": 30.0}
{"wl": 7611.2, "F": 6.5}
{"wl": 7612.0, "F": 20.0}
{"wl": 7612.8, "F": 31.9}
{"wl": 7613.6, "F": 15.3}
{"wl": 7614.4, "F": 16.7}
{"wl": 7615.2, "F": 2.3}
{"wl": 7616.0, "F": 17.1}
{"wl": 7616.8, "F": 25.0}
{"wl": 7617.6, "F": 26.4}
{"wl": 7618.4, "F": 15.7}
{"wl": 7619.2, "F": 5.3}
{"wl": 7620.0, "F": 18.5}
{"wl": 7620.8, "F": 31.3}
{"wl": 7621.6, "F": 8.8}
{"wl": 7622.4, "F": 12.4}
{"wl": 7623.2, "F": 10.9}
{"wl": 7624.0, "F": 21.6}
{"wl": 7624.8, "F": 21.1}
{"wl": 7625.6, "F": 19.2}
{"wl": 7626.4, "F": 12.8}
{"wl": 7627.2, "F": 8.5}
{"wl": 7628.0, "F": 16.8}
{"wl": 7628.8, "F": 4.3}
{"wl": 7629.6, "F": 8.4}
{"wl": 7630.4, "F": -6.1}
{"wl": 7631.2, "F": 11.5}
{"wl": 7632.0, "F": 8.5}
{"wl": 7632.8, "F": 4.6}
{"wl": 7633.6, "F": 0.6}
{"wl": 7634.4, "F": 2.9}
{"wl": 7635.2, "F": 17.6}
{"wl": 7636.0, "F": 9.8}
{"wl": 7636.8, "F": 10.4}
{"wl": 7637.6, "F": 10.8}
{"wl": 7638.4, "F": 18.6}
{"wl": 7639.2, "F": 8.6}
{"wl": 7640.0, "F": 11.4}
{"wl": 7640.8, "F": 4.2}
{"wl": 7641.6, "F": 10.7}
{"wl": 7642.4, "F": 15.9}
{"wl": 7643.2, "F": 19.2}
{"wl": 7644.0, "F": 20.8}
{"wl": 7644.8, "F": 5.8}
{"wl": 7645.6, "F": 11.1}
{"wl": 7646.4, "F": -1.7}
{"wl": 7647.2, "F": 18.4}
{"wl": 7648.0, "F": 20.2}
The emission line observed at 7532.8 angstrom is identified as H-alpha 6563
